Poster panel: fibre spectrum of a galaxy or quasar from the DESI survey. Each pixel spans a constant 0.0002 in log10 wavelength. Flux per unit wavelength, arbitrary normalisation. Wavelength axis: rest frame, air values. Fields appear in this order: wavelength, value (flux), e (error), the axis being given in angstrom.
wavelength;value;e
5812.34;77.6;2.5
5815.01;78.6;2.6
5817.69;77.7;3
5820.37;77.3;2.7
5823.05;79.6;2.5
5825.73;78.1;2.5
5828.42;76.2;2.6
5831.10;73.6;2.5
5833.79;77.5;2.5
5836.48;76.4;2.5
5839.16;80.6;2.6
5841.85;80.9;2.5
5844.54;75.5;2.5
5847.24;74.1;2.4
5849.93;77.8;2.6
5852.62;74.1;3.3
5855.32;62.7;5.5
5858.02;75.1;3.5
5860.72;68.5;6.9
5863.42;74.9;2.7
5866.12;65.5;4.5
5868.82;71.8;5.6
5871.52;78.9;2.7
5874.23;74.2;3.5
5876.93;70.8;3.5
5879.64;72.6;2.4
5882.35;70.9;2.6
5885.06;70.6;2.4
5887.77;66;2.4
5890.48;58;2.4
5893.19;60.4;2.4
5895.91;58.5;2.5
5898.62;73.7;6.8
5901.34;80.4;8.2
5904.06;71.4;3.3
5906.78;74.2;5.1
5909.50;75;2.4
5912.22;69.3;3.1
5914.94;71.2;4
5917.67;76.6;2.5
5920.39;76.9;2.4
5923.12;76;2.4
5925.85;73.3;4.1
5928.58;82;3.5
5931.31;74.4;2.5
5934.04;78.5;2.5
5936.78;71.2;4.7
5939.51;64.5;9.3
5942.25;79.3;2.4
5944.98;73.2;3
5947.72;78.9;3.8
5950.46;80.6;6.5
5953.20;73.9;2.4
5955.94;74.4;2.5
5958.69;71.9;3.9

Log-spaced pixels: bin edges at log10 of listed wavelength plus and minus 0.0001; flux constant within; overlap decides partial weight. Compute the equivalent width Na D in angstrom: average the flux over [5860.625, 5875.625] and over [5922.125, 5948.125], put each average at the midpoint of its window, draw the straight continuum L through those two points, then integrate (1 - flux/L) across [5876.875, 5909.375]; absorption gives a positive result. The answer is 1.95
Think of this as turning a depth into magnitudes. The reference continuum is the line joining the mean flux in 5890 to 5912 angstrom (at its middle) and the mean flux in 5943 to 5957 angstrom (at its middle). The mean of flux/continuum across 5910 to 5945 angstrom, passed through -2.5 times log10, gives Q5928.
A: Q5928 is -0.02 mag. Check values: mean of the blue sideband 69.4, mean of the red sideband 76.4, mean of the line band 74.4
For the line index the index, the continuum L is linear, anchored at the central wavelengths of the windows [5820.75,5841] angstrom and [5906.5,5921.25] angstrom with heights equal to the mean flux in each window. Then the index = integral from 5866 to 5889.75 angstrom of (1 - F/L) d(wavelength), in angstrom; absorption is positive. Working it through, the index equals 1.3 angstrom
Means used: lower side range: 77.5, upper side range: 73.8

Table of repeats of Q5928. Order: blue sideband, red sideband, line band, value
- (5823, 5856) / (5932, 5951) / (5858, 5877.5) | 0.05 mag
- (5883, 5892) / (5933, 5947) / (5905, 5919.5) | -0.06 mag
